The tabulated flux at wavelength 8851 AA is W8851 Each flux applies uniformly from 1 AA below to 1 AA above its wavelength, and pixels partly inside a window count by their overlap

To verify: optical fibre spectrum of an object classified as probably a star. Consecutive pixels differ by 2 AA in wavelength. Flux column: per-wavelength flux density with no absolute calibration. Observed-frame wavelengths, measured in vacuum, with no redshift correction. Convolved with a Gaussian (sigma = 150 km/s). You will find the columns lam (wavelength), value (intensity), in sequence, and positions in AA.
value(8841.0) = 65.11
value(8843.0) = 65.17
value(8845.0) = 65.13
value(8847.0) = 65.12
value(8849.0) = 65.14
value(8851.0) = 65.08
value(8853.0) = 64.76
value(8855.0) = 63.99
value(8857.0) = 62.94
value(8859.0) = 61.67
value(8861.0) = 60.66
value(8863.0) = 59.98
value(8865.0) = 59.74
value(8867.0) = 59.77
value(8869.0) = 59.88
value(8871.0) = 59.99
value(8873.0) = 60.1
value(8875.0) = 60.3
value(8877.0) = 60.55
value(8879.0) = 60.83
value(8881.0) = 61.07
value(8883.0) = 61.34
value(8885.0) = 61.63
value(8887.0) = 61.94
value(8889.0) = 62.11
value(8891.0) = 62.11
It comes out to 65.08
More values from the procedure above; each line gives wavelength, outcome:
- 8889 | 62.11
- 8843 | 65.17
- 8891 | 62.11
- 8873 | 60.1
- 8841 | 65.11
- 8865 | 59.74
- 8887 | 61.94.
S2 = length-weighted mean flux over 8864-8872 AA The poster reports 59.8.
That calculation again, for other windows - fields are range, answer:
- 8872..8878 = 60.3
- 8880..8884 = 61.2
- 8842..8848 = 65.1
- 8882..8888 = 61.6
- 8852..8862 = 62.8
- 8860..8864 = 60.3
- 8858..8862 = 61.2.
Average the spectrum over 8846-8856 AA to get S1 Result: 64.8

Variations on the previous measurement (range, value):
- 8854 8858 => 63.5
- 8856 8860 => 62.3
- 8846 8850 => 65.1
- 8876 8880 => 60.7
